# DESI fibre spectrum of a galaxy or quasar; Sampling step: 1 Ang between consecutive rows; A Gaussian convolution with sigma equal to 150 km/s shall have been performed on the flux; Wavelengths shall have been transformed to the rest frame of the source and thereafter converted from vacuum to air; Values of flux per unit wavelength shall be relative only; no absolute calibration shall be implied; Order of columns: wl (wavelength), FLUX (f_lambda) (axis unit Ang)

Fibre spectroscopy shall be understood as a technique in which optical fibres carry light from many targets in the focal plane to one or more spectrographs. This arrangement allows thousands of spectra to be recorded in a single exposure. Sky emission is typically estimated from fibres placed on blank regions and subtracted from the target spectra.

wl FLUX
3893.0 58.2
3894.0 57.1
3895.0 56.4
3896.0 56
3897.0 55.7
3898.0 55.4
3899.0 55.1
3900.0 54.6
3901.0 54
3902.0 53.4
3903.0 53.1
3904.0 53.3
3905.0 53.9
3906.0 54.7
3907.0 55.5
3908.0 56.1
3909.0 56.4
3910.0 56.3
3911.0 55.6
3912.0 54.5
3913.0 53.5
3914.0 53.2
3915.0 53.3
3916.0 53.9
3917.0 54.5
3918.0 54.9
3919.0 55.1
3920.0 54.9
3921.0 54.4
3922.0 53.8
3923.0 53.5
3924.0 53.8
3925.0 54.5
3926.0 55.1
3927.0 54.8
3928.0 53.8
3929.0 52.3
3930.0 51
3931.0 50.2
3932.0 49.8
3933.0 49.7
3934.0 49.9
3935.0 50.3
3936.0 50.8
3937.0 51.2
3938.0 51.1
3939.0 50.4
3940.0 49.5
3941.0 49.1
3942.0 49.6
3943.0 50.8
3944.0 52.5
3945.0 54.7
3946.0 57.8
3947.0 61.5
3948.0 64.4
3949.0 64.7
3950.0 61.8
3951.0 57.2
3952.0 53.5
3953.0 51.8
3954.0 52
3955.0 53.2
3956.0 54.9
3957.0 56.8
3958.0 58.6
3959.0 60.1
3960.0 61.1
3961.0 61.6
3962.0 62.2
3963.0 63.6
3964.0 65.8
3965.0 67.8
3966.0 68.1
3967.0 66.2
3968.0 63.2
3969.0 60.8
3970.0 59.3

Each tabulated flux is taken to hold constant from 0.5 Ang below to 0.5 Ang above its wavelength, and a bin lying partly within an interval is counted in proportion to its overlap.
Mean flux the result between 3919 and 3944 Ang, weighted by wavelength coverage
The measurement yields 51.9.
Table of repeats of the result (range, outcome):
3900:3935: 53.7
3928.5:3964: 55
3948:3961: 57.6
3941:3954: 56.2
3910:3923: 54.3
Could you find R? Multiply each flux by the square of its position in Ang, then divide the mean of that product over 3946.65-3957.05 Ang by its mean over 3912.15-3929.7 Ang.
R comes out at 1.1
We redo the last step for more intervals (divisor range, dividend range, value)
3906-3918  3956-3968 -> 1.17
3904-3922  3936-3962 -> 1.04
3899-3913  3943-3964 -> 1.09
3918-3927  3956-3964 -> 1.13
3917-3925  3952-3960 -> 1.04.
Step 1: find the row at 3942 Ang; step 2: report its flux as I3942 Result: 49.6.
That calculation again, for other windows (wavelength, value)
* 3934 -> 49.9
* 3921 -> 54.4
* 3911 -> 55.6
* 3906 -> 54.7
